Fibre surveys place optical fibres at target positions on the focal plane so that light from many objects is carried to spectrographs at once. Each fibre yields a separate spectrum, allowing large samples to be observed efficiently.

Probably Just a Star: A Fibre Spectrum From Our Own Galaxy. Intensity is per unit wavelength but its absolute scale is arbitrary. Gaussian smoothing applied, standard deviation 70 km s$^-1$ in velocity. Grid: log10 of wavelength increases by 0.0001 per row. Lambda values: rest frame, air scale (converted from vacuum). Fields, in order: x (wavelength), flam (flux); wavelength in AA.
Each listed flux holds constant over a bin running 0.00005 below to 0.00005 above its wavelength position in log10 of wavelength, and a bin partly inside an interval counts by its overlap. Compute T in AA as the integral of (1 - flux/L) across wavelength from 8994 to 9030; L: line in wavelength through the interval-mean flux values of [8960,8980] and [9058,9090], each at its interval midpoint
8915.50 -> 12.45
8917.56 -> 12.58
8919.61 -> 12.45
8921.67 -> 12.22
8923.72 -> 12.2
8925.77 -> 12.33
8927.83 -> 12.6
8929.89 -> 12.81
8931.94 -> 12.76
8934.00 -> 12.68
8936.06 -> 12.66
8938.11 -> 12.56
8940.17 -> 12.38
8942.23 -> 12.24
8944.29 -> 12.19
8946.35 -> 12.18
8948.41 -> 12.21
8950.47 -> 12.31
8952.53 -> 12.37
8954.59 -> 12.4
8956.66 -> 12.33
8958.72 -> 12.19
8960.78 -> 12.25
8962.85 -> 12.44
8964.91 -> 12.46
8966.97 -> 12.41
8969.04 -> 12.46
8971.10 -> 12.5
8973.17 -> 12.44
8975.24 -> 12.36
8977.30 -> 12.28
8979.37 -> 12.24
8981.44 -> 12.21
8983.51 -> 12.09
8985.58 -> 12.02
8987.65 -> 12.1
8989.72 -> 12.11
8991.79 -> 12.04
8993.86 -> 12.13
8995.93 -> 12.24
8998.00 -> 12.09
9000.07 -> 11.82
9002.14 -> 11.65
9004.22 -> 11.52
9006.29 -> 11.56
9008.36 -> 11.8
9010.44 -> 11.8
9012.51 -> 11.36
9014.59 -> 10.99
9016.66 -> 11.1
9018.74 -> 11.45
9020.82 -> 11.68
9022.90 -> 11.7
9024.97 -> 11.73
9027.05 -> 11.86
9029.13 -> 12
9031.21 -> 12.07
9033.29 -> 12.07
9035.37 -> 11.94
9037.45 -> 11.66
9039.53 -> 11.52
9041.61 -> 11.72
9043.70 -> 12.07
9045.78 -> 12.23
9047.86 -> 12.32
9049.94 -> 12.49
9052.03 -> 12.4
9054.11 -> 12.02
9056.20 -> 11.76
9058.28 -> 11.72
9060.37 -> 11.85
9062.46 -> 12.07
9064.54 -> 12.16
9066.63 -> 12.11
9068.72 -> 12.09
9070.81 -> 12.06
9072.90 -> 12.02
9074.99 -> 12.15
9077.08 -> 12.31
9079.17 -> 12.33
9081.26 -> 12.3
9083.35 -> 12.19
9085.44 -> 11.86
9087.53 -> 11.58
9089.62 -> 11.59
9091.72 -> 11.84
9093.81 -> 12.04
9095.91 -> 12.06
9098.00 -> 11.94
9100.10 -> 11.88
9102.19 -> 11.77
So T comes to 1.7 AA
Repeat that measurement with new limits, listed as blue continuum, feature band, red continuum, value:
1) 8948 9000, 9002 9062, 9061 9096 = 1.7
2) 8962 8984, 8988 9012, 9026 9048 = 0.6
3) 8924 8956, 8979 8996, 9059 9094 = 0.2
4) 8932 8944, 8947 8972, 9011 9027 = -0.3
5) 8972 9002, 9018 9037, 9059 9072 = 0.4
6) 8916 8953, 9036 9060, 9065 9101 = 0.3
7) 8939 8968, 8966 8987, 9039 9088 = -0.1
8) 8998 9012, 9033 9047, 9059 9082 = 0.1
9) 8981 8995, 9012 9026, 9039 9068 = 0.7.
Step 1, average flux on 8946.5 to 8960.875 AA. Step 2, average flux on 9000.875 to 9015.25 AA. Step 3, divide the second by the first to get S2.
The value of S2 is 0.9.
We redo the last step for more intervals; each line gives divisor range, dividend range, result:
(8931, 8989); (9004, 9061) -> 0.96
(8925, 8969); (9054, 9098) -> 0.97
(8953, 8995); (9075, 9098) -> 0.98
